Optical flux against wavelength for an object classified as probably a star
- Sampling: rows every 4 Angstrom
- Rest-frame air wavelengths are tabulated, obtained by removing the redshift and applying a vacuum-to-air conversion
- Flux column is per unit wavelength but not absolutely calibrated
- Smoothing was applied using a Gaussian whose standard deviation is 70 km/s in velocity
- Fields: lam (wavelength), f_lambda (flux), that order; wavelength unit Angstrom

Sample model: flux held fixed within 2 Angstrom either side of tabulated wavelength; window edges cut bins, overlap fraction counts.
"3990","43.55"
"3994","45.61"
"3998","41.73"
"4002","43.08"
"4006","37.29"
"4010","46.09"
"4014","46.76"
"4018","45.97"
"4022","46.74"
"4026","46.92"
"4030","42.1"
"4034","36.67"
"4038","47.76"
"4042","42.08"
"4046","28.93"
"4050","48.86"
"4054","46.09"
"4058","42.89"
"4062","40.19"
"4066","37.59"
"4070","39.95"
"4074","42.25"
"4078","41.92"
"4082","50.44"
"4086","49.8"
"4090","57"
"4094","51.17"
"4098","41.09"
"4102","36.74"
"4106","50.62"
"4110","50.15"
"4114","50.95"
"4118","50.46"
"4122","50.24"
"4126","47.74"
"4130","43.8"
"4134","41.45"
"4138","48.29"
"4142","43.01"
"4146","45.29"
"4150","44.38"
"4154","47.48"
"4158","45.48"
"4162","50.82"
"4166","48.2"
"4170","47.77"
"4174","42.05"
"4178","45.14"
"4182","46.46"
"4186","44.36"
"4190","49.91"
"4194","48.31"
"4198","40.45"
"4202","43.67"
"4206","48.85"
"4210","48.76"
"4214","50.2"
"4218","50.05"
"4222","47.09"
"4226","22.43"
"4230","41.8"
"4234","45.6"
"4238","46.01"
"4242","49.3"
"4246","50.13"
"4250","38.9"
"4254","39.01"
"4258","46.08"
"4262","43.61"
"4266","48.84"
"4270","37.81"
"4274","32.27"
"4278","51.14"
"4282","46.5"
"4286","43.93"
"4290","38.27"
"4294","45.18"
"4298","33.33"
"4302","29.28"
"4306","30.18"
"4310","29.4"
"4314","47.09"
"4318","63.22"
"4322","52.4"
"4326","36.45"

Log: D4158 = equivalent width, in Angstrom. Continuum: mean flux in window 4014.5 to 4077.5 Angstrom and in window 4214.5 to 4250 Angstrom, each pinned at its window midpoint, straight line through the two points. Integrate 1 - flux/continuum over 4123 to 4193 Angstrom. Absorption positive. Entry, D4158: -4.3 Angstrom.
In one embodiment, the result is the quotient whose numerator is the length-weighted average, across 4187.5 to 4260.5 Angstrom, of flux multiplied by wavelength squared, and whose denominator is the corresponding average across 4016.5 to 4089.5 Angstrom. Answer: 1.12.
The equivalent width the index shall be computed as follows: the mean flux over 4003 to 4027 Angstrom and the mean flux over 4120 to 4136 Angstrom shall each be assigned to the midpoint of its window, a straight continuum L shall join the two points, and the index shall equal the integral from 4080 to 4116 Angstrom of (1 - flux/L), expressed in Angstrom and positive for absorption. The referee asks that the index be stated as -2.5 Angstrom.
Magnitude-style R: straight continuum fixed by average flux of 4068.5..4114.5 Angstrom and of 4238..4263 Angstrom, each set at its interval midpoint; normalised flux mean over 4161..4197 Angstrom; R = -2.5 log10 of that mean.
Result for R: -0.03 mag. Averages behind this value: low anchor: 46.8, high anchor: 44.7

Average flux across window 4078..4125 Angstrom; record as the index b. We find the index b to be 48.6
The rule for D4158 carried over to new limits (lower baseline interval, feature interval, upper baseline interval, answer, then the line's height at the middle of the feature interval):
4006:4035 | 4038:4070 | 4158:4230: 2.3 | 44.5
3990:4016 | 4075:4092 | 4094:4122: -1.1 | 46.4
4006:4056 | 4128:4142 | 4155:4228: 0.2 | 44.8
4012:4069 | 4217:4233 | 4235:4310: 0.6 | 41.7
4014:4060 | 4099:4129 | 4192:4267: -2.7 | 43.9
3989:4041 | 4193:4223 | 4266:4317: -4.6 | 40.9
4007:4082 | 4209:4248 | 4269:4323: -3.1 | 41.7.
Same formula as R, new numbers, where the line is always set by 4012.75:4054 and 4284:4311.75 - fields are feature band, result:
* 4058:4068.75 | 0.074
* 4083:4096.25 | -0.245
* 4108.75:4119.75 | -0.227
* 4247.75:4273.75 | -0.138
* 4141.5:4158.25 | -0.135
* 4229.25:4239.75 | -0.191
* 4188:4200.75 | -0.189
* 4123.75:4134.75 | -0.107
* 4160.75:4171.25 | -0.231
